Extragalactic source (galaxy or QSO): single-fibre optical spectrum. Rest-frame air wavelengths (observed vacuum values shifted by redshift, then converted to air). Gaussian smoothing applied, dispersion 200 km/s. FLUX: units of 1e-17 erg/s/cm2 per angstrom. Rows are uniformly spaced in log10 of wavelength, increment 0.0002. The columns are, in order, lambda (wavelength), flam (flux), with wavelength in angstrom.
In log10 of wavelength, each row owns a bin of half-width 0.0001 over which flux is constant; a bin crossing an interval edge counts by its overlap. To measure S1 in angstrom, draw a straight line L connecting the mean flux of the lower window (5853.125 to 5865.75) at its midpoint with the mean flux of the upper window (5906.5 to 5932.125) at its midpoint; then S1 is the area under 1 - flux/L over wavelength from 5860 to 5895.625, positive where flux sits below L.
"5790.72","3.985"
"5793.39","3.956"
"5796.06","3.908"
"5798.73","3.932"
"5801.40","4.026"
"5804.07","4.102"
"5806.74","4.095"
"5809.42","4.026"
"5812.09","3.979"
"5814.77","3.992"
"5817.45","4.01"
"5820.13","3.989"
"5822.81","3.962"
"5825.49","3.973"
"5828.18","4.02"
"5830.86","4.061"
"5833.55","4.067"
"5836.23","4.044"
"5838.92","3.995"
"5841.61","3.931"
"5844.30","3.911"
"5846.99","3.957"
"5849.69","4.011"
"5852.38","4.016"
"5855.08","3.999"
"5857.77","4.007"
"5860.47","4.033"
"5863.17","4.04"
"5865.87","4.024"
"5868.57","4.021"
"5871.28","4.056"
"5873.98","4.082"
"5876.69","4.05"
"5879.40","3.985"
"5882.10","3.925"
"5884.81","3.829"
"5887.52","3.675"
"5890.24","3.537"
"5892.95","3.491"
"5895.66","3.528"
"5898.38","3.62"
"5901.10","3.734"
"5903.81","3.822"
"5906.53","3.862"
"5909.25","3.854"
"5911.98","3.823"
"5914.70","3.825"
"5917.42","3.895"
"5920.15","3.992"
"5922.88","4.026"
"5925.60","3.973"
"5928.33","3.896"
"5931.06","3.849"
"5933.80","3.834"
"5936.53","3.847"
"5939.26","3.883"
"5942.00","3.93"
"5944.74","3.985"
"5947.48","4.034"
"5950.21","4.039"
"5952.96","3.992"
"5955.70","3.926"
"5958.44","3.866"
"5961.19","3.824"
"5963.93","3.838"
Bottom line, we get 0.88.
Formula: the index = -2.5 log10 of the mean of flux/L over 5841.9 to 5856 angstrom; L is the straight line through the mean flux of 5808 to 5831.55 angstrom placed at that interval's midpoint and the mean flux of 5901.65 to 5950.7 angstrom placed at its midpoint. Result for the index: 0.000 mag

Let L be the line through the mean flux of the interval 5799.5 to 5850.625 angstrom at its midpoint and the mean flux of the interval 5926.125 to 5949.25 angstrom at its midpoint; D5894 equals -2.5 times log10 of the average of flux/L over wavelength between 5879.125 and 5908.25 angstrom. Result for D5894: 0.06 mag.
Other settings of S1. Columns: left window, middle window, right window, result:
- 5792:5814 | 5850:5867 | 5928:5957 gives -0.2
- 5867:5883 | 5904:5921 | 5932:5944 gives 0.3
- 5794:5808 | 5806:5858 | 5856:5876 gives 0.3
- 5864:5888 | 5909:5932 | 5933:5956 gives 0.3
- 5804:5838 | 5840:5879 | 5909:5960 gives -0.2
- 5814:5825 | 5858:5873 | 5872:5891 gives -0.5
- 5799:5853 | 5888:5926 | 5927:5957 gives 1.7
